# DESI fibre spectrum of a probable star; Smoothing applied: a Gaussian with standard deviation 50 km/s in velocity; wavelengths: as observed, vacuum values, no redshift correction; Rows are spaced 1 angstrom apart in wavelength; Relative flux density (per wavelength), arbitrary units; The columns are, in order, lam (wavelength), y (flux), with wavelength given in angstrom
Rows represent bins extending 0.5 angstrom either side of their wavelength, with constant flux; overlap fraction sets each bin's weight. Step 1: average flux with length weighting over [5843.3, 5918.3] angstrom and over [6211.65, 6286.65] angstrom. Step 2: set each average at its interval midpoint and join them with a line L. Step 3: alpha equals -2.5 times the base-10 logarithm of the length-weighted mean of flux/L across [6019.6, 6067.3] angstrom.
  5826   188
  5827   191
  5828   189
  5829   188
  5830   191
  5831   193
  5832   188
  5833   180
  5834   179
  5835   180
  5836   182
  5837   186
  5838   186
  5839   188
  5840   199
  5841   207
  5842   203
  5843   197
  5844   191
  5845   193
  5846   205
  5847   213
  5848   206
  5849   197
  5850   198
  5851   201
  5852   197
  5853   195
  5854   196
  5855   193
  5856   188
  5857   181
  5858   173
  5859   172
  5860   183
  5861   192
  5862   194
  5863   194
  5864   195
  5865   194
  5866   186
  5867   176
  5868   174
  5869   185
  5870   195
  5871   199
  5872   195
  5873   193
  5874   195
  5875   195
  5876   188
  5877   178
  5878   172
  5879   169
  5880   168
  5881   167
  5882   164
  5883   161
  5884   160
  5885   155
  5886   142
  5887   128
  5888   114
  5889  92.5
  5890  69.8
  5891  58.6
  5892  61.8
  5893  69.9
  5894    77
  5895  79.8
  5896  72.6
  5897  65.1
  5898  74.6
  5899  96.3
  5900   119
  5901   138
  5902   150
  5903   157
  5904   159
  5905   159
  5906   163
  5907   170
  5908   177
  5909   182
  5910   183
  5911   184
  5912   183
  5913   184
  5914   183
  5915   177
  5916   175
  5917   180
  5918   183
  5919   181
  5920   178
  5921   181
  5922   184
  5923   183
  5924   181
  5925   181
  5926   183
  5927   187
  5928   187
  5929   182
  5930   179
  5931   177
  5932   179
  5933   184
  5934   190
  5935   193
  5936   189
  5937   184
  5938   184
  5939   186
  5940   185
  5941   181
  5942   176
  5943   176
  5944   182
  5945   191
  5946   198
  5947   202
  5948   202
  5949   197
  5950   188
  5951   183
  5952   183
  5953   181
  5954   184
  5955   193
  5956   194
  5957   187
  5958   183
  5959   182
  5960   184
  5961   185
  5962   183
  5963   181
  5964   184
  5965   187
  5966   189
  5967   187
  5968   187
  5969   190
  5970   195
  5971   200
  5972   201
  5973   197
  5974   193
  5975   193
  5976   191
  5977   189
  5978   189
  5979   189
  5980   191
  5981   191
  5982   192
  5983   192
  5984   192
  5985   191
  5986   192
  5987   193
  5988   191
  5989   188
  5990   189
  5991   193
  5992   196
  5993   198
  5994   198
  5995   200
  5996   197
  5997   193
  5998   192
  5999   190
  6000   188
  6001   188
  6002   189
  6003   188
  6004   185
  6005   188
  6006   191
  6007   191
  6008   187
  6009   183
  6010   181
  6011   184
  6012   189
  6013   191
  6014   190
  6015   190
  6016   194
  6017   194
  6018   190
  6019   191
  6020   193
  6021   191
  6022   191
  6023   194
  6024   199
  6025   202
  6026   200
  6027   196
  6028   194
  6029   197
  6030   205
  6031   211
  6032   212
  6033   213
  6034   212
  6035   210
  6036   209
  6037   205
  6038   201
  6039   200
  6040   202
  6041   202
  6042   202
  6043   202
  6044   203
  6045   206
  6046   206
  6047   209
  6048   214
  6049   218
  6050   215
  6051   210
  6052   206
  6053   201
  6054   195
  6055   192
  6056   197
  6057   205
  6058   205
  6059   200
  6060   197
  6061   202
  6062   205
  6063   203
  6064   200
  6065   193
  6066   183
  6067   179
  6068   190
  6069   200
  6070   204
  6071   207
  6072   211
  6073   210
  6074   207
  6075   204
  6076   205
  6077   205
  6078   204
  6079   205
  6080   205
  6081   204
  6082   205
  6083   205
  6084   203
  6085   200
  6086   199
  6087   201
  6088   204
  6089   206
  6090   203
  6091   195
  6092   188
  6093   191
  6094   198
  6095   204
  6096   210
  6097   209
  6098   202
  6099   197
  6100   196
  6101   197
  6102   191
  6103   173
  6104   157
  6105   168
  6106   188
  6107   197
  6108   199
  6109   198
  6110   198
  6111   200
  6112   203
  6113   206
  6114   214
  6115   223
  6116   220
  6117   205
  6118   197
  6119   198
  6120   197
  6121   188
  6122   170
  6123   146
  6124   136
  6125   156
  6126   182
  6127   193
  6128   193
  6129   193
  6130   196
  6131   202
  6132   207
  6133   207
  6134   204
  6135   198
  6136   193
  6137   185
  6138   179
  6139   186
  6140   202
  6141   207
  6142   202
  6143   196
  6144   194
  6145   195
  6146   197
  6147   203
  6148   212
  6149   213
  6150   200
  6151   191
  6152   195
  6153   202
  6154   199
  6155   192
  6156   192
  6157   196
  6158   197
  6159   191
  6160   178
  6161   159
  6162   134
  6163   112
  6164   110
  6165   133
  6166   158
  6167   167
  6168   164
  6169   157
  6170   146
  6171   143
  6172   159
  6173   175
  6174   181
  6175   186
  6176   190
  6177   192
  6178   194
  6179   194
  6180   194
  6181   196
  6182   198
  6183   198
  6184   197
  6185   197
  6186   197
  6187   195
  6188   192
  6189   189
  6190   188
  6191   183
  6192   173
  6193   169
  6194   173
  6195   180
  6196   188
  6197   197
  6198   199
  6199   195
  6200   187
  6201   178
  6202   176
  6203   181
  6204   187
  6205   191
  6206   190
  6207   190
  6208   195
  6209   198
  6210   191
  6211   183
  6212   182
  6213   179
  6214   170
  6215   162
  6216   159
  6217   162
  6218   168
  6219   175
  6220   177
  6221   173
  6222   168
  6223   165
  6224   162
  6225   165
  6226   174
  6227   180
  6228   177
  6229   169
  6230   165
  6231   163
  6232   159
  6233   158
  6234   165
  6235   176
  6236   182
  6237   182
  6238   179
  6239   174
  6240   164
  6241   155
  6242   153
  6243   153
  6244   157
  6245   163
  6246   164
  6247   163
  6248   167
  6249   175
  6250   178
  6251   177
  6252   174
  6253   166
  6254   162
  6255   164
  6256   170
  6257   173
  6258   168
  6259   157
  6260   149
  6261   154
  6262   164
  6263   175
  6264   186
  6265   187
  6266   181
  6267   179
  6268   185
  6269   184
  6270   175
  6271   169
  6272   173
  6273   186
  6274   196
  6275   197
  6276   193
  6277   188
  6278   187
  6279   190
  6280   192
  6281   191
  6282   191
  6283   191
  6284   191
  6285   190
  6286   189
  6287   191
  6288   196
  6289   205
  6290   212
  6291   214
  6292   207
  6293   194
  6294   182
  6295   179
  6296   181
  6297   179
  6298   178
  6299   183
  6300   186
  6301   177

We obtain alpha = -0.202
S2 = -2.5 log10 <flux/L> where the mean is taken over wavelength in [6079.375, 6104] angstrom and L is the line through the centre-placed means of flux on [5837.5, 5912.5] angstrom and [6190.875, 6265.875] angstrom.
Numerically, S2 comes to -0.17 mag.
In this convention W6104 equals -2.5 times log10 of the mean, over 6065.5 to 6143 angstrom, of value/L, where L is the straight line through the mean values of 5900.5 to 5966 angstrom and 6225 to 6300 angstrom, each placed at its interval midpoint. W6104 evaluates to -0.096 mag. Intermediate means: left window 181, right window 178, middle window 196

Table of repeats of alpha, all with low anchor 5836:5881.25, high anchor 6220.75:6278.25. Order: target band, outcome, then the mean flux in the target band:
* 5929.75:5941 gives 0.01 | 185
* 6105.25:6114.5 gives -0.12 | 199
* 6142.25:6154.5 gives -0.14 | 200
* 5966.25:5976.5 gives -0.05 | 193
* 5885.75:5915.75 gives 0.41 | 129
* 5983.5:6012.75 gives -0.04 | 191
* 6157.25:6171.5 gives 0.14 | 154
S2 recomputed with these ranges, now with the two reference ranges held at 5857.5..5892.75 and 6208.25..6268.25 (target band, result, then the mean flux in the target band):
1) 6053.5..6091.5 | -0.20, 201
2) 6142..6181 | -0.07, 179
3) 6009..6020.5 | -0.14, 189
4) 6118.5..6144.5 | -0.13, 189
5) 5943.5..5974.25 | -0.15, 189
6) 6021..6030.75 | -0.19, 198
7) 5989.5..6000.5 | -0.17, 194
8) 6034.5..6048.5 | -0.23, 205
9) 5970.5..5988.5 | -0.17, 193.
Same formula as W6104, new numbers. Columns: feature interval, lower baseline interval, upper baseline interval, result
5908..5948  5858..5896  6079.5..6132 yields -0.12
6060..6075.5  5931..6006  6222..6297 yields -0.08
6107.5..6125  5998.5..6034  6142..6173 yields -0.07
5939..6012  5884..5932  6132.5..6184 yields -0.20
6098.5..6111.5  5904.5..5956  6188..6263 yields -0.07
